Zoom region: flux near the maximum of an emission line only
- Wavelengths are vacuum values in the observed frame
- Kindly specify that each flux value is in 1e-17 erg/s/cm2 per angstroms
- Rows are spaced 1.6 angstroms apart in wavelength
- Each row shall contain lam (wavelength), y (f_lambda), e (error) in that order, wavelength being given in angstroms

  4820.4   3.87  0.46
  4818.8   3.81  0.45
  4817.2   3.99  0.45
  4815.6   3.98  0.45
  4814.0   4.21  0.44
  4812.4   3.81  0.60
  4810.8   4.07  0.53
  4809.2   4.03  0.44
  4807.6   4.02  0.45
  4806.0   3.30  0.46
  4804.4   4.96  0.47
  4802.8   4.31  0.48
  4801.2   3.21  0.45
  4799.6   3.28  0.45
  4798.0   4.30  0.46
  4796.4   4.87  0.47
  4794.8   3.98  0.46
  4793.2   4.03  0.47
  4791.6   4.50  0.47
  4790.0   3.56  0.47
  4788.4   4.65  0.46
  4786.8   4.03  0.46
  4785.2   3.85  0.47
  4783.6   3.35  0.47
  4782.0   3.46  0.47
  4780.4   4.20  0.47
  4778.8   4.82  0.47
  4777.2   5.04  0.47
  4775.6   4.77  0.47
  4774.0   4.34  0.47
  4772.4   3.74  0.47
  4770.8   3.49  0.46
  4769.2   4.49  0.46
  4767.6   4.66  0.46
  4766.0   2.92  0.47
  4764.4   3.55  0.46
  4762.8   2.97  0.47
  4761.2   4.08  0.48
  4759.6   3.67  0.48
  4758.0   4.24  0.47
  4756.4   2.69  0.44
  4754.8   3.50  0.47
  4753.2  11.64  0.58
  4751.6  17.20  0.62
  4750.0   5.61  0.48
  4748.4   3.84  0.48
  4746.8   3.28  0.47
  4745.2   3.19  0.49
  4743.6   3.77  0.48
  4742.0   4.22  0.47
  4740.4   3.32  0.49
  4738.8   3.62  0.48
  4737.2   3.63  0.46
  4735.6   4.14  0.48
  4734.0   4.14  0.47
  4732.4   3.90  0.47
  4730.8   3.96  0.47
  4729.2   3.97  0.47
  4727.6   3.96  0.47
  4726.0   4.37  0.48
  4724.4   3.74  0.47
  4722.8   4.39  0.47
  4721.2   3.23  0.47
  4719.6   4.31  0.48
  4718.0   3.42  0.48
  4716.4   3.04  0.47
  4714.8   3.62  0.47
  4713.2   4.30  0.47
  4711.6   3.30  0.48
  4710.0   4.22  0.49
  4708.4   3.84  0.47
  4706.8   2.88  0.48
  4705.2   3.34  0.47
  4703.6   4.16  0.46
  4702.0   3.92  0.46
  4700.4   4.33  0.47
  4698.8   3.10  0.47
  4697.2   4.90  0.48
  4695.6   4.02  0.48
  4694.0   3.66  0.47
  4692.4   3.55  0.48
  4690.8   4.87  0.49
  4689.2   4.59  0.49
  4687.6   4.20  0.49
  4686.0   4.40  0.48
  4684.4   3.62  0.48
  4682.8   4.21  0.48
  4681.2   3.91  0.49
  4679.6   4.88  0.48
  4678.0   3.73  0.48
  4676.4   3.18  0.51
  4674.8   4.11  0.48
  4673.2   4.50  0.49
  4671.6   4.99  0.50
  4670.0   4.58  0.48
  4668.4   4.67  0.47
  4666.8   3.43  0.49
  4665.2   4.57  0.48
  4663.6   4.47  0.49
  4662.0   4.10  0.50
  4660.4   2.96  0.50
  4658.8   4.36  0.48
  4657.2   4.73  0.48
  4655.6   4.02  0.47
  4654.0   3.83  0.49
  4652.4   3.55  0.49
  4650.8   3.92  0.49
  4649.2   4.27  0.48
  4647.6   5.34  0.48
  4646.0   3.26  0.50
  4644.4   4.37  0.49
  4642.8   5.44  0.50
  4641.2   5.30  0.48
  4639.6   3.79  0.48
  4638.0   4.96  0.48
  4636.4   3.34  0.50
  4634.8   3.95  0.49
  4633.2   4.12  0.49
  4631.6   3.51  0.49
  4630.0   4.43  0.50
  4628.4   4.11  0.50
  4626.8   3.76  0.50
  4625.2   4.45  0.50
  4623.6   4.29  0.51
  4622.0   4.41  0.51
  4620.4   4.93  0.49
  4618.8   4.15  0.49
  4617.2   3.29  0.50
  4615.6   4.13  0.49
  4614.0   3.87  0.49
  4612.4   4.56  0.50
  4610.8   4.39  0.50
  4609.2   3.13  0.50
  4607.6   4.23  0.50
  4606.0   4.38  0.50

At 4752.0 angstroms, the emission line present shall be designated H-gamma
